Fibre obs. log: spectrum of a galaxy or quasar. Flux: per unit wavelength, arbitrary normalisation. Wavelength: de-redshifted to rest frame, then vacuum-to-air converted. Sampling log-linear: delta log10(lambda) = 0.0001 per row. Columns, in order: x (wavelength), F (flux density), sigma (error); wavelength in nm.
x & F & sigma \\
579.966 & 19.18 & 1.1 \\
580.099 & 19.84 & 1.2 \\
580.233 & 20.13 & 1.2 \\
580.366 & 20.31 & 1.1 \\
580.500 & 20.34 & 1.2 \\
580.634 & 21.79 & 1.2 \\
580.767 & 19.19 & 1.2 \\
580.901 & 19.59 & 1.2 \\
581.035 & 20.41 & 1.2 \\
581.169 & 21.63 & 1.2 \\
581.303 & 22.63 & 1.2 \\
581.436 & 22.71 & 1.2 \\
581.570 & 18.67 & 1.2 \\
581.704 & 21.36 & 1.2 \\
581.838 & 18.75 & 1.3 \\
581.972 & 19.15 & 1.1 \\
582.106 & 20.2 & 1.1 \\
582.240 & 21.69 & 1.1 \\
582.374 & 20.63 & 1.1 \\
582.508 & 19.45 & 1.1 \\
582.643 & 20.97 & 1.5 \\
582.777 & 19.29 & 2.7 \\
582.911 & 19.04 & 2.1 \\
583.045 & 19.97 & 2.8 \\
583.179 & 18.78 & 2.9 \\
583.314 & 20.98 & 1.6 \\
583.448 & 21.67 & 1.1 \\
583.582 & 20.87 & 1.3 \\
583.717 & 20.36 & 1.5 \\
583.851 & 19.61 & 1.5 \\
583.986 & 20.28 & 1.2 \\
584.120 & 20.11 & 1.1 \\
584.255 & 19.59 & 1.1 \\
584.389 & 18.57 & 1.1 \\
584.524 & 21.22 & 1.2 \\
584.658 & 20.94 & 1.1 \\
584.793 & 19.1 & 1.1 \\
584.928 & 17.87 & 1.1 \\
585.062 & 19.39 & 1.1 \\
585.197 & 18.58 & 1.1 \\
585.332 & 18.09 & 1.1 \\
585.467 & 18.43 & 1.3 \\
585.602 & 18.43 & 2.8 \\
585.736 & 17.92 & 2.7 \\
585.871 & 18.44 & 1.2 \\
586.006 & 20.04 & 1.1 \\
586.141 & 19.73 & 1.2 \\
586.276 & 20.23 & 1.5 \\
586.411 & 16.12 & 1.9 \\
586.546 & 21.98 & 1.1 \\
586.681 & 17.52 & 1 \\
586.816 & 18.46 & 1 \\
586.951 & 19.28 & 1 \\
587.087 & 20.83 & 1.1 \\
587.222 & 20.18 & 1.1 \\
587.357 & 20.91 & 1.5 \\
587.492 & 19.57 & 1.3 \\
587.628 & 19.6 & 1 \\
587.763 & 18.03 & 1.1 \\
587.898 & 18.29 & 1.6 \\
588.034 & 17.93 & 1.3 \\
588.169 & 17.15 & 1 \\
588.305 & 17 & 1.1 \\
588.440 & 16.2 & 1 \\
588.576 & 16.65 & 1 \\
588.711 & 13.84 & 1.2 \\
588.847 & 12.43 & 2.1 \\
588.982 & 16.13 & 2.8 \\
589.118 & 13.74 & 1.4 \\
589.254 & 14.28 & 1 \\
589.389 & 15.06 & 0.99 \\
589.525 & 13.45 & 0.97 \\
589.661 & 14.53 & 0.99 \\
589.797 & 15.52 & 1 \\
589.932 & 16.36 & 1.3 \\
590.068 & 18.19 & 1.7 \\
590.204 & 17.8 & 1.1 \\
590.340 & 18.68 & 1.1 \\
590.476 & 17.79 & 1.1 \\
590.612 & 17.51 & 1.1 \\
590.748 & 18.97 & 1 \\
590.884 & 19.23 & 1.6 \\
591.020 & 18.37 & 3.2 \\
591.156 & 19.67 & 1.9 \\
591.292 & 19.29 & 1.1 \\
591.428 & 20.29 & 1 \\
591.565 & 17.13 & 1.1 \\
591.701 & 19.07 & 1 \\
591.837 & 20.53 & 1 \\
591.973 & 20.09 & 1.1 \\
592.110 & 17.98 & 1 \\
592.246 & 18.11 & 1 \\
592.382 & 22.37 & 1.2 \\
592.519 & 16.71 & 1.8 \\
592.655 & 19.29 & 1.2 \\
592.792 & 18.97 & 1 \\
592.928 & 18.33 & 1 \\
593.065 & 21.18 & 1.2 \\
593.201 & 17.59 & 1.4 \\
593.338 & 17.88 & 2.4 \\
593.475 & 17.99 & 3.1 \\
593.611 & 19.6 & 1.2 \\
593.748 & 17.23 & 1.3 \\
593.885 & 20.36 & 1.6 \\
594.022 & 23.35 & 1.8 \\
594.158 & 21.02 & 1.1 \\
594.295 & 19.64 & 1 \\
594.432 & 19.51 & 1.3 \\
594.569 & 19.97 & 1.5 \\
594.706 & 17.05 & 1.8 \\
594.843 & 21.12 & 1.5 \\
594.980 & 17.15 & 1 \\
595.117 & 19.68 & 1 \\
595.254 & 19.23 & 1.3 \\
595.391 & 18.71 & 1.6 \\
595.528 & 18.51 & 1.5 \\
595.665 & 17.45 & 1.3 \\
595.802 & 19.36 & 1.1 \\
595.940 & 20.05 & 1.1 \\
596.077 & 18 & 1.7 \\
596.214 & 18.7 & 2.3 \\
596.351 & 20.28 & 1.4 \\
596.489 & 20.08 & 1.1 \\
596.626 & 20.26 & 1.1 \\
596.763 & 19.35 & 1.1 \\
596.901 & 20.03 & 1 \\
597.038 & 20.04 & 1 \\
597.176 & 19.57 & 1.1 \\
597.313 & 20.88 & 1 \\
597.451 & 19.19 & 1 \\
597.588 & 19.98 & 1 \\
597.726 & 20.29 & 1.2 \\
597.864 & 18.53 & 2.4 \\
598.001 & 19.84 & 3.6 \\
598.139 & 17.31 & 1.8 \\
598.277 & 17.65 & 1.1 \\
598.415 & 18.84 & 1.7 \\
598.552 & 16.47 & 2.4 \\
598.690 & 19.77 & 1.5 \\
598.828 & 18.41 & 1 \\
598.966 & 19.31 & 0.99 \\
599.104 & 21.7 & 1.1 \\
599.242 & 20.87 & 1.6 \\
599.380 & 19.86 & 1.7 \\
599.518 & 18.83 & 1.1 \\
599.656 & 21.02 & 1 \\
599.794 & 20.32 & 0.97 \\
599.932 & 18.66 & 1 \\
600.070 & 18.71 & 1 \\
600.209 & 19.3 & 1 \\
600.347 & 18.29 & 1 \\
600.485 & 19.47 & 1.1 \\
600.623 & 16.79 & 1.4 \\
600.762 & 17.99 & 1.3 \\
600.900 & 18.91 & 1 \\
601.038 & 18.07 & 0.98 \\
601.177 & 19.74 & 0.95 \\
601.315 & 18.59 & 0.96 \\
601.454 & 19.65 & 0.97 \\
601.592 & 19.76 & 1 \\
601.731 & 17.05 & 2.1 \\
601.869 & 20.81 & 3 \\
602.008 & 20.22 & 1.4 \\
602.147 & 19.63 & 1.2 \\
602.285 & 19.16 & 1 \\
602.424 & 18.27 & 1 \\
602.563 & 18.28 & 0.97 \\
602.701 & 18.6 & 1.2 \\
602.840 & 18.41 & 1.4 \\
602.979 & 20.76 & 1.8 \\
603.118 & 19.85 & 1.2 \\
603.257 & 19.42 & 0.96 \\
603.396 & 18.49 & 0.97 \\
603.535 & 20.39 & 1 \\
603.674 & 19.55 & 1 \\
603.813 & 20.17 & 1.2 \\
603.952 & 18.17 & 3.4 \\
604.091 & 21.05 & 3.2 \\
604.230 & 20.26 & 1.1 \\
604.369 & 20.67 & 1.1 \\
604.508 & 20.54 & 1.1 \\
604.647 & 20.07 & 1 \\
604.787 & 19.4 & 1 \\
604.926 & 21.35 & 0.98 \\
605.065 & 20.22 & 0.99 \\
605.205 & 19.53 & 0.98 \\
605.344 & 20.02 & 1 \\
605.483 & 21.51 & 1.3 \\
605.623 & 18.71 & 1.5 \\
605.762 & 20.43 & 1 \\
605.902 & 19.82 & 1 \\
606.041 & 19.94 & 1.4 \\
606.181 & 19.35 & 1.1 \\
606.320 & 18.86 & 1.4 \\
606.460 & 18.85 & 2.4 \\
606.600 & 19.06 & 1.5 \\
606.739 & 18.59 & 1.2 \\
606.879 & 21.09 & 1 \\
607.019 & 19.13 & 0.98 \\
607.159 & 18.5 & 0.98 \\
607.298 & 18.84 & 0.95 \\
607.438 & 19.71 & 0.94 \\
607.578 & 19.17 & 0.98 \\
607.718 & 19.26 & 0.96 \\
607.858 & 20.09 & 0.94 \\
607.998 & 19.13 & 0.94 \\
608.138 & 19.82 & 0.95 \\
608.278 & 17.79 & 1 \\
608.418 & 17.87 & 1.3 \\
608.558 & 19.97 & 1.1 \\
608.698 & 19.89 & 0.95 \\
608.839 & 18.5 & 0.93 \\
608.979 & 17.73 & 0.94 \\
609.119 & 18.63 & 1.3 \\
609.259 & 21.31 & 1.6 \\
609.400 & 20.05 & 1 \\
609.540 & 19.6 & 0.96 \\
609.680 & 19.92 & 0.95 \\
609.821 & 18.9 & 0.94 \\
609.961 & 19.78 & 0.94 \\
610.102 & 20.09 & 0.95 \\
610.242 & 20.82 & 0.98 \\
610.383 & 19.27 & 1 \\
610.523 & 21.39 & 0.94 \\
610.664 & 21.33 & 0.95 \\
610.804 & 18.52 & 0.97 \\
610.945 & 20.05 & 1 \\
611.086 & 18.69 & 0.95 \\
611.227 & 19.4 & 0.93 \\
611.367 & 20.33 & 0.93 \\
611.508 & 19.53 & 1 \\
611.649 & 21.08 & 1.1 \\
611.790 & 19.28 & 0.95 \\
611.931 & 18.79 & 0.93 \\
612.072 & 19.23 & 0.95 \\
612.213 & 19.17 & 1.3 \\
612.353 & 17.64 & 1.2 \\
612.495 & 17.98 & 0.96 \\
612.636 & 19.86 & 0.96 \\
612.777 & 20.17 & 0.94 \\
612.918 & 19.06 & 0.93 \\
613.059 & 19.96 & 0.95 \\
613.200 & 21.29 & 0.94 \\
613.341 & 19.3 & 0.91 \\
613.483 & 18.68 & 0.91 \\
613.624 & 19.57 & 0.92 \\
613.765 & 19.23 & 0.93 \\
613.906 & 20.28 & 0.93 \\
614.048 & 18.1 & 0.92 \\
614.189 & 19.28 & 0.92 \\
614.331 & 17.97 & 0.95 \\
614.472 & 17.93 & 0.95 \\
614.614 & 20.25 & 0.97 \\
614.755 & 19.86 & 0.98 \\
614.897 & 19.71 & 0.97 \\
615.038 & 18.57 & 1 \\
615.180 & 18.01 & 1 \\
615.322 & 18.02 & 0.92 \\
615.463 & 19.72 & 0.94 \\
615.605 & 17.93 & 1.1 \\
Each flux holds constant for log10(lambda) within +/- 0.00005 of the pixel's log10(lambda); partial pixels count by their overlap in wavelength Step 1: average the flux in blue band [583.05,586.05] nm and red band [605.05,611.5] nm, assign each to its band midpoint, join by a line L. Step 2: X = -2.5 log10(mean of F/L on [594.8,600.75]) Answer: 0.02 mag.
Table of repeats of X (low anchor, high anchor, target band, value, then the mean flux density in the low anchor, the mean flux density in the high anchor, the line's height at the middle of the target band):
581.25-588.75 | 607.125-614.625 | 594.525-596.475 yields 0.023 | 19.4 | 19.4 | 19.4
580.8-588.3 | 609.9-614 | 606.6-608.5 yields 0.027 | 19.6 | 19.6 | 19.6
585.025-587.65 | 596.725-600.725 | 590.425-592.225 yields 0.017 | 19.2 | 19.3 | 19.2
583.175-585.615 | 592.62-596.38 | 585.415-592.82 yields 0.083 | 19.7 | 19.2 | 19.4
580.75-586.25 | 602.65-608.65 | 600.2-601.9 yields 0.051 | 19.9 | 19.6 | 19.7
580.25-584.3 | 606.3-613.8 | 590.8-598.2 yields 0.036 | 20.3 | 19.4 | 19.9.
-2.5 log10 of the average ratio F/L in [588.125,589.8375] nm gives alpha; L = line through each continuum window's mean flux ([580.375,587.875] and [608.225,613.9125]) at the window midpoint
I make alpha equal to 0.30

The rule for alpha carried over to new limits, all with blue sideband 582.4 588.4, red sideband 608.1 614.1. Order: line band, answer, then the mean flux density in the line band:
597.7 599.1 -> 0.04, 18.7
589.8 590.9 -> 0.09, 17.9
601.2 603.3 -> 0.01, 19.2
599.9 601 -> 0.05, 18.5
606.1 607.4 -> 0.02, 19.2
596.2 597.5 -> -0.03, 19.9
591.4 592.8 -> 0.01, 19.1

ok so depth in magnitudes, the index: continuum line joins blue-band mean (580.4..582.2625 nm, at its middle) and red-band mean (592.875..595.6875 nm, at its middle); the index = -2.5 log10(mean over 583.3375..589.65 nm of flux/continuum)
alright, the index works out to 0.10 mag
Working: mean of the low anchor 20.5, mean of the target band 18.3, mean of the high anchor 19.2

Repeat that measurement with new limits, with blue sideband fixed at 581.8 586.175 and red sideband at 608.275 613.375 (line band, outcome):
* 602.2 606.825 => -0.004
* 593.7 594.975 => -0.012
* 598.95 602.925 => 0.022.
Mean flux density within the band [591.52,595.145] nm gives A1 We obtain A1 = 19.2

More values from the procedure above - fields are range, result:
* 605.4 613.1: 19.5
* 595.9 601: 19.3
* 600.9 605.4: 19.6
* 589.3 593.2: 18.2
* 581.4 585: 20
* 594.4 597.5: 19.3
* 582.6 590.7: 18.3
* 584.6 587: 18.9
